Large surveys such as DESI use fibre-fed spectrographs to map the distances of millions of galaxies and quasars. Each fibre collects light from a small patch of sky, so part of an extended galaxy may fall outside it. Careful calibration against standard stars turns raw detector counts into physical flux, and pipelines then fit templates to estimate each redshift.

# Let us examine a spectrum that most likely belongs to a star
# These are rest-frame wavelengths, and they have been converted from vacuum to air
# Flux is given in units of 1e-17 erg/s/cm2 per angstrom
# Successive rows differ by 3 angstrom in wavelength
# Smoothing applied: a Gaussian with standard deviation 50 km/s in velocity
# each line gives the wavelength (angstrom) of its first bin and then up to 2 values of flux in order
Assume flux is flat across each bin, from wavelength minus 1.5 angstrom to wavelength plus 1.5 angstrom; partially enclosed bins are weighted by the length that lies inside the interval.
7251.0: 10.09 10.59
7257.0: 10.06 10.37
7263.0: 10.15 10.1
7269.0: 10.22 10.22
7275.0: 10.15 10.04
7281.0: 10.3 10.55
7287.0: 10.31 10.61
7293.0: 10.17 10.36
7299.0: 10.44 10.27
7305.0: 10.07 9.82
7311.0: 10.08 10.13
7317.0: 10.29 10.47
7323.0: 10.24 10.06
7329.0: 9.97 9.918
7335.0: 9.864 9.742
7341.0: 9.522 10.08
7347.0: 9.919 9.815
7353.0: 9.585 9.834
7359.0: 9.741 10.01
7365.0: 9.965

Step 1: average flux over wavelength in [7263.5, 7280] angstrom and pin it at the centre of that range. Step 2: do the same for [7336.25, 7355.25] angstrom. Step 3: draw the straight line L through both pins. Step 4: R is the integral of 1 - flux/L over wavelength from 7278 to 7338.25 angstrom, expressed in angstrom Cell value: -1.33 angstrom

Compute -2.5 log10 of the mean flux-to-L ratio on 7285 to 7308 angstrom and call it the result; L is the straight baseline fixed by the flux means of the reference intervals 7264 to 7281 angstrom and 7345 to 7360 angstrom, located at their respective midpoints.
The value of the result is -0.03 mag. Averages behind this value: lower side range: 10.2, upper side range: 9.79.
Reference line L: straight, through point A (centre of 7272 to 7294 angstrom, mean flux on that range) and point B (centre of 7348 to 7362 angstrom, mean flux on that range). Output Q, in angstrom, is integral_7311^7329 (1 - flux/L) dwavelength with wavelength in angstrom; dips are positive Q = -0.3 angstrom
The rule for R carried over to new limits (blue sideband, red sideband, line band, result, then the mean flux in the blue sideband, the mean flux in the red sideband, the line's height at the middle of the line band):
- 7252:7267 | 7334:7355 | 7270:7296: -0.4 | 10.3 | 9.79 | 10.1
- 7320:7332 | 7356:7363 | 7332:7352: 0.3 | 10.1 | 9.86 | 9.99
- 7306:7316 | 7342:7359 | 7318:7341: -0.2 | 10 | 9.83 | 9.93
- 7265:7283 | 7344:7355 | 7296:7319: -0.4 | 10.2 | 9.82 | 10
